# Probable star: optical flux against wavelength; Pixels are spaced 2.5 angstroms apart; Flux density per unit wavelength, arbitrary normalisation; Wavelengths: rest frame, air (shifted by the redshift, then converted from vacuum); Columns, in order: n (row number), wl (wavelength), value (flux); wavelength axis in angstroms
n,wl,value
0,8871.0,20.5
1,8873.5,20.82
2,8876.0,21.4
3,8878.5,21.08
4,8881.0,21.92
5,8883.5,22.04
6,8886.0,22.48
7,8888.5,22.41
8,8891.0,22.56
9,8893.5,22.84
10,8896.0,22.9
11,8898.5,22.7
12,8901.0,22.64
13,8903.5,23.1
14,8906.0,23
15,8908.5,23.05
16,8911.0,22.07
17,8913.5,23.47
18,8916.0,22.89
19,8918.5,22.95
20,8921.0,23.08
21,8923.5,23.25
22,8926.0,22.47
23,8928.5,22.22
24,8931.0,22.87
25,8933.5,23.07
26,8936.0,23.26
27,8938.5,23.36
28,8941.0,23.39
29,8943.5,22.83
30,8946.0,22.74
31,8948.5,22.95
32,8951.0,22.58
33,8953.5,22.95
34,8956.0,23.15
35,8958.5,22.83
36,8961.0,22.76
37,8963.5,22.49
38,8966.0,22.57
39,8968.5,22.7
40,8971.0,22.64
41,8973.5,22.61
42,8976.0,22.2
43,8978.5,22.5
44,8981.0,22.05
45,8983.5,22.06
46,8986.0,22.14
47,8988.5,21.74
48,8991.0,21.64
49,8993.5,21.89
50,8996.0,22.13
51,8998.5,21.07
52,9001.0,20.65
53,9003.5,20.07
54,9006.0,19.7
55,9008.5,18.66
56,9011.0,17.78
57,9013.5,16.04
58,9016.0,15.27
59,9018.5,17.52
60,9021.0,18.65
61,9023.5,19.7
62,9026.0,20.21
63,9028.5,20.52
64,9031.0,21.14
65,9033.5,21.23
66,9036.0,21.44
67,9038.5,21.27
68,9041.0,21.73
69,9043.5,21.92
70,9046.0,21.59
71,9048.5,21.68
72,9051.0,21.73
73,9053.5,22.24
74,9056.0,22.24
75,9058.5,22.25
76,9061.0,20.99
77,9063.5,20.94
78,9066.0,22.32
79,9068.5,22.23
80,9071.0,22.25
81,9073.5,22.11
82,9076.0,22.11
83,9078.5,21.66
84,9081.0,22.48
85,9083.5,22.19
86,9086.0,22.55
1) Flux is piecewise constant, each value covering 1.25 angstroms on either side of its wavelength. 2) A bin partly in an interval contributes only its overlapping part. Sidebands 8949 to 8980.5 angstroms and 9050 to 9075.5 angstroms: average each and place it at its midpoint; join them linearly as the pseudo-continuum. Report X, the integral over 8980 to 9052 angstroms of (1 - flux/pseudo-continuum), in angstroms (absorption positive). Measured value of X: 5.9 angstroms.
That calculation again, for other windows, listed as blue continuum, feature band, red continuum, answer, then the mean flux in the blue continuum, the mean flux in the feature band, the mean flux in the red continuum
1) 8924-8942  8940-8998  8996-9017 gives -4.2 angstroms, 23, 22.5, 18.9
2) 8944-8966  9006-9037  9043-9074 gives 4.4 angstroms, 22.8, 19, 21.9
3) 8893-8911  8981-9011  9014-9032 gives -1.9 angstroms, 22.8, 21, 18.8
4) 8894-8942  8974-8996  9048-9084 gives 0.4 angstroms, 22.9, 22.1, 22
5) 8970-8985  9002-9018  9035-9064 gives 3.0 angstroms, 22.3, 17.9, 21.7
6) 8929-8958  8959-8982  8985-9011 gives -0.6 angstroms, 23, 22.5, 20.8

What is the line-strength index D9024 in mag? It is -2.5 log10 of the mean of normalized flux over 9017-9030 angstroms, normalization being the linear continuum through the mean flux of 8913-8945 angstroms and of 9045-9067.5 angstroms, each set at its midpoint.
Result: 0.15 mag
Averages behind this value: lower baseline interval 23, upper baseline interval 21.8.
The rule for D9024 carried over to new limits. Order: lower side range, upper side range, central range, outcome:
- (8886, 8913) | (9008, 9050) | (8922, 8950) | -0.050 mag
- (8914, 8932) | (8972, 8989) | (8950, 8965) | -0.016 mag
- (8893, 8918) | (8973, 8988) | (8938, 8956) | -0.022 mag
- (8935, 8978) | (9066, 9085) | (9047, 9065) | 0.027 mag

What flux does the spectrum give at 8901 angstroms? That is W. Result 22.64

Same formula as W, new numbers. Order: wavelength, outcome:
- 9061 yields 20.99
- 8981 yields 22.05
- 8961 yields 22.76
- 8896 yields 22.9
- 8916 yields 22.89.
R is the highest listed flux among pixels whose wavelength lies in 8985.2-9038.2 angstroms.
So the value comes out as 22.14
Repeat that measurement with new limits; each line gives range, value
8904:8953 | 23.47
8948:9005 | 23.15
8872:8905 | 23.1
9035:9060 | 22.25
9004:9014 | 19.7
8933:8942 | 23.39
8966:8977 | 22.7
